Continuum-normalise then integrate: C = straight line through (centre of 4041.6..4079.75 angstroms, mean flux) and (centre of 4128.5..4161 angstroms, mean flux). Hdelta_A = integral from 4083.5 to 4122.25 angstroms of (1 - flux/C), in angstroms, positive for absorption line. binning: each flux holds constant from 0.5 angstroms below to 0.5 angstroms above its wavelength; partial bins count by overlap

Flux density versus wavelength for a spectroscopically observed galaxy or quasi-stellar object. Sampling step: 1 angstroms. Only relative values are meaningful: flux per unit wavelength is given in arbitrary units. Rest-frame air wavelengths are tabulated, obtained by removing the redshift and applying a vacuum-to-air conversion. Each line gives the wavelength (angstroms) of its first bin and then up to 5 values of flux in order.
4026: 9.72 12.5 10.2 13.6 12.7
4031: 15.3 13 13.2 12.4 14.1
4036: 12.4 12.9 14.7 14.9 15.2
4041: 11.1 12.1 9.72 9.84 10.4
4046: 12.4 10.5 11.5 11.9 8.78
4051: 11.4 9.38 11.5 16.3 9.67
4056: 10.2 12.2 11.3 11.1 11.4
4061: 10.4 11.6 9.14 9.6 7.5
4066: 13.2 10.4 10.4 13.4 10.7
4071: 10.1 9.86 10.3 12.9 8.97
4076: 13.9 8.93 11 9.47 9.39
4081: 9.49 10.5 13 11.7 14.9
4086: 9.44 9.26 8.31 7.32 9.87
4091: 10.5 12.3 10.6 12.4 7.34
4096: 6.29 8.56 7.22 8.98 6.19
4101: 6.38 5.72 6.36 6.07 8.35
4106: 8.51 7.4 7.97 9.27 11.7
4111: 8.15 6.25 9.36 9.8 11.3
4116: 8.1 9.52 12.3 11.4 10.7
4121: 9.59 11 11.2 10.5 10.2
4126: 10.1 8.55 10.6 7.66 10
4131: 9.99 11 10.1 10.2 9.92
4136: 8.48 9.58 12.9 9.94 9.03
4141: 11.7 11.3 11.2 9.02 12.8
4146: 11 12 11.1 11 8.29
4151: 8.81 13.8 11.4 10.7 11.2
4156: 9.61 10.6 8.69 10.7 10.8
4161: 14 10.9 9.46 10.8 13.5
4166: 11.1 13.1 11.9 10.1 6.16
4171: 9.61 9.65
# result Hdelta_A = 5.66 angstroms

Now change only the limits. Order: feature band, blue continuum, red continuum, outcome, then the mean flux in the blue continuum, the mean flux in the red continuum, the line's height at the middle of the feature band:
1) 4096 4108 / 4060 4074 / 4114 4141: 3.62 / 10.6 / 10.2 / 10.4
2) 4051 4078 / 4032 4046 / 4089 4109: -0.60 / 12.5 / 8.27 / 10.7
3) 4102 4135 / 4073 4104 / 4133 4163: 2.28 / 9.53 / 10.7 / 10.1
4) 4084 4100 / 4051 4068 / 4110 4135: 1.40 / 10.9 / 9.94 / 10.4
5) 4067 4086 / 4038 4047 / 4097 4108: -3.52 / 12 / 7.22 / 9.31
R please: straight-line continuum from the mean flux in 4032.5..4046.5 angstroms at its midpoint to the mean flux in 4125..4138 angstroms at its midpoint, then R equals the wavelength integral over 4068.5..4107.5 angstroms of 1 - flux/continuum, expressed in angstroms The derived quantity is 5.6 angstroms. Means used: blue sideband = 12.5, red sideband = 9.83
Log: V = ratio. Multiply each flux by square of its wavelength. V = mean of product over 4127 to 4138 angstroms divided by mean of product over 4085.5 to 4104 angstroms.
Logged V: 1.2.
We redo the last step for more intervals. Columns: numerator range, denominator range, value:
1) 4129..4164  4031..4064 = 0.94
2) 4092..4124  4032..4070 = 0.79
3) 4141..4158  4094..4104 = 1.54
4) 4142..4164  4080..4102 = 1.18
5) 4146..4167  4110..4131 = 1.13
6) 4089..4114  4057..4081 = 0.80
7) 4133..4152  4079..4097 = 1.07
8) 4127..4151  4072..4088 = 0.99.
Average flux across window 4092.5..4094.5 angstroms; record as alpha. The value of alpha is 11.5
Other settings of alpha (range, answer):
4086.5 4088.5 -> 8.79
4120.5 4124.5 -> 10.6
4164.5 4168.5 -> 12.4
